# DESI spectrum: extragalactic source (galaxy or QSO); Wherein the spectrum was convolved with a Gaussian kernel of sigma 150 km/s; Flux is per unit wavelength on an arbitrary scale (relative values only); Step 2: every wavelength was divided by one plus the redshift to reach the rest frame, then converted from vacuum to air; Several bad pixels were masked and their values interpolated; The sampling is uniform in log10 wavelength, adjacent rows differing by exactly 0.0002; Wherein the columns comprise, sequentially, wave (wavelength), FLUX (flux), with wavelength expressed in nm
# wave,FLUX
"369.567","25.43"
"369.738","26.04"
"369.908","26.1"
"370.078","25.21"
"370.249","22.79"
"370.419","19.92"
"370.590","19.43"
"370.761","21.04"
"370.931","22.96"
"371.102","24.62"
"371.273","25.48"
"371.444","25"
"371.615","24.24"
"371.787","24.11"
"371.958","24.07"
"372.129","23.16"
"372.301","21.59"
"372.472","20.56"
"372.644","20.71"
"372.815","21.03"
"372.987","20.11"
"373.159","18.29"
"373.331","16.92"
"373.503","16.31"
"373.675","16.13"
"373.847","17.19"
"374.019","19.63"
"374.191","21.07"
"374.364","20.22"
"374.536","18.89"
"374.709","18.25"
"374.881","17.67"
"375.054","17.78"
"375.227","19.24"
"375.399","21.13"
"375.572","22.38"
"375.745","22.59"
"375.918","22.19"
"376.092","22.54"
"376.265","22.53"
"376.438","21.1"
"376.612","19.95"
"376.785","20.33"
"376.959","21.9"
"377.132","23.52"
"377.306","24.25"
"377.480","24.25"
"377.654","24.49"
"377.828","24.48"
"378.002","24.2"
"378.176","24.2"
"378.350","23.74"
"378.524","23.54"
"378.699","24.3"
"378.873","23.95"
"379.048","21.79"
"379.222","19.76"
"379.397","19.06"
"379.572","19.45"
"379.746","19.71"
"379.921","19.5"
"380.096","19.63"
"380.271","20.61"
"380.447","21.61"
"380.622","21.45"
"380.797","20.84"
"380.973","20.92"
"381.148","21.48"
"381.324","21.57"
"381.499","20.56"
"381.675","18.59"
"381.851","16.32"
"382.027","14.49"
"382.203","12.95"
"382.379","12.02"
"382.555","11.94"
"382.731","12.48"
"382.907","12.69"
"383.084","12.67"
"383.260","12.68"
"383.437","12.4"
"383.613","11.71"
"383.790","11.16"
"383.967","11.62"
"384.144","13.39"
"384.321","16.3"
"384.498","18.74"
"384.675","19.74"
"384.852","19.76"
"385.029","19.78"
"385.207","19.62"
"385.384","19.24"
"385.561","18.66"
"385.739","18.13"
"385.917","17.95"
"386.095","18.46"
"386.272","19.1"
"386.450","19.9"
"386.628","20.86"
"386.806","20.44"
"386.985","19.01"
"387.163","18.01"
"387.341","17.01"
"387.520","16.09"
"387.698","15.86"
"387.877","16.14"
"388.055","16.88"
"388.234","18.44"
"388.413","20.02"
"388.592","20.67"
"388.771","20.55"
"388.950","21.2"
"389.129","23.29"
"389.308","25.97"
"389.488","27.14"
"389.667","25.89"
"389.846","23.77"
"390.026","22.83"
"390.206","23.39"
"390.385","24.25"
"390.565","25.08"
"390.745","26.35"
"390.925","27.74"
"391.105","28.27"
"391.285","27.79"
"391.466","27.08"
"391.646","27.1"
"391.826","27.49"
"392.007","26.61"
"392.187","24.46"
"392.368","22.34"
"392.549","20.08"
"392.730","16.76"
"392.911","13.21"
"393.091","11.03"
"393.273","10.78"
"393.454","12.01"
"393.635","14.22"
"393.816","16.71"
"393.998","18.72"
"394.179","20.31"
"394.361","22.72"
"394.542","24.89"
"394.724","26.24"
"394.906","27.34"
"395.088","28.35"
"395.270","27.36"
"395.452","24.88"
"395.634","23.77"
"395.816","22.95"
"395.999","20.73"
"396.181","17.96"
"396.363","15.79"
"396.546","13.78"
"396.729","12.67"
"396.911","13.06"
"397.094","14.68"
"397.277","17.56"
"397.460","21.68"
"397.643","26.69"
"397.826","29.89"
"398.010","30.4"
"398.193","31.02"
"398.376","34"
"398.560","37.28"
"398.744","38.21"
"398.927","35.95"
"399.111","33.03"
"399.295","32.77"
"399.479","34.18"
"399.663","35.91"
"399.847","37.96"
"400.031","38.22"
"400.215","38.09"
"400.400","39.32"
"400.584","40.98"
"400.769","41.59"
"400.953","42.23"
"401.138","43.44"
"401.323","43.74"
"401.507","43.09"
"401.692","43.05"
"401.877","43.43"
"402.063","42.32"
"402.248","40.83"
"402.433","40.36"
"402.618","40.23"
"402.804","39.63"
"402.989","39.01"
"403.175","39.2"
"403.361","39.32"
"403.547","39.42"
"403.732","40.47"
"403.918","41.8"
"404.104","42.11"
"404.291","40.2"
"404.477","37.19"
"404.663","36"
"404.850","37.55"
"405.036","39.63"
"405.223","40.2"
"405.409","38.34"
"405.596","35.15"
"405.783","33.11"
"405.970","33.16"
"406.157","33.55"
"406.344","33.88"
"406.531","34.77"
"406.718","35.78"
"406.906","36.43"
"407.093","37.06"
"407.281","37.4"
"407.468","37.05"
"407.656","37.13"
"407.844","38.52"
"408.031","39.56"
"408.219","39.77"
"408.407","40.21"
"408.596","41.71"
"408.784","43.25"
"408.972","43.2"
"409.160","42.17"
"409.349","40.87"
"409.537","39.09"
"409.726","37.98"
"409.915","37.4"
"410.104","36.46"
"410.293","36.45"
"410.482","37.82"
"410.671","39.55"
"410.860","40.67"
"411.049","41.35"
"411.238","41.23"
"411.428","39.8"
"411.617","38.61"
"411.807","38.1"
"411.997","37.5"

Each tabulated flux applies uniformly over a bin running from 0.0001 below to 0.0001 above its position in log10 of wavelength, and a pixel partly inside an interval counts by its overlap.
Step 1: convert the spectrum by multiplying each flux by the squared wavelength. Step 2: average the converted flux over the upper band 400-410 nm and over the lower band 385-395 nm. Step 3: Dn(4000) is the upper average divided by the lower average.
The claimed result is 2.0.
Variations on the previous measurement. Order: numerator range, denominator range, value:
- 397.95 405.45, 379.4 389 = 2.41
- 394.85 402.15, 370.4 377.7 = 1.67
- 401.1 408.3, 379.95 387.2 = 2.49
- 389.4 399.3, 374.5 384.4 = 1.33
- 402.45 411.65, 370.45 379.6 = 2.12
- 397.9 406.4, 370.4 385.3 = 2.21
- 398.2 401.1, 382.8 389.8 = 2.19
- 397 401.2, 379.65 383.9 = 2.21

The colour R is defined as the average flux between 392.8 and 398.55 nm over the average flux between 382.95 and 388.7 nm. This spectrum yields 1.23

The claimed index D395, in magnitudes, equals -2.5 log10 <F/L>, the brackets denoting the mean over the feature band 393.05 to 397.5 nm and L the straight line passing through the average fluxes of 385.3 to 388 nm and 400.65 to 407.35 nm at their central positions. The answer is 0.43 mag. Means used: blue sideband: 18.3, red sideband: 39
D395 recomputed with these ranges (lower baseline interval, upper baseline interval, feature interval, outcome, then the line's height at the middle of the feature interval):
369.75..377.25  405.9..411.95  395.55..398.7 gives 0.394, 32.7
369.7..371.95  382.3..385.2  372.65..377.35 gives 0.023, 20.6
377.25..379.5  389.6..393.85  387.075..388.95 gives 0.224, 22.3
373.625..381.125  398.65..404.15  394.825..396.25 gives 0.402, 35.2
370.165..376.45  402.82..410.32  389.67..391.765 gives 0.164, 30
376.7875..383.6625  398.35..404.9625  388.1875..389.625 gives 0.223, 27.5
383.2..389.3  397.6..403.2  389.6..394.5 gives 0.180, 26.1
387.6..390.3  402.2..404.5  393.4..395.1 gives 0.329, 28.3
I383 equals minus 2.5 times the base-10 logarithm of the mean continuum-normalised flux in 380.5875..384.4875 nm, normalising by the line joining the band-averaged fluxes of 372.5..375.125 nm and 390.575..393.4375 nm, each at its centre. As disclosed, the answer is 0.30 mag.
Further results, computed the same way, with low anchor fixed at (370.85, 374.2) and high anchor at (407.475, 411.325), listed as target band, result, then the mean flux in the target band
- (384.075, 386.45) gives 0.434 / 18.5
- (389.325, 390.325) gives 0.205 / 24.7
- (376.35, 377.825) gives 0.041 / 22.6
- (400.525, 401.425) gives -0.197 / 42.5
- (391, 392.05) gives 0.122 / 27.4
